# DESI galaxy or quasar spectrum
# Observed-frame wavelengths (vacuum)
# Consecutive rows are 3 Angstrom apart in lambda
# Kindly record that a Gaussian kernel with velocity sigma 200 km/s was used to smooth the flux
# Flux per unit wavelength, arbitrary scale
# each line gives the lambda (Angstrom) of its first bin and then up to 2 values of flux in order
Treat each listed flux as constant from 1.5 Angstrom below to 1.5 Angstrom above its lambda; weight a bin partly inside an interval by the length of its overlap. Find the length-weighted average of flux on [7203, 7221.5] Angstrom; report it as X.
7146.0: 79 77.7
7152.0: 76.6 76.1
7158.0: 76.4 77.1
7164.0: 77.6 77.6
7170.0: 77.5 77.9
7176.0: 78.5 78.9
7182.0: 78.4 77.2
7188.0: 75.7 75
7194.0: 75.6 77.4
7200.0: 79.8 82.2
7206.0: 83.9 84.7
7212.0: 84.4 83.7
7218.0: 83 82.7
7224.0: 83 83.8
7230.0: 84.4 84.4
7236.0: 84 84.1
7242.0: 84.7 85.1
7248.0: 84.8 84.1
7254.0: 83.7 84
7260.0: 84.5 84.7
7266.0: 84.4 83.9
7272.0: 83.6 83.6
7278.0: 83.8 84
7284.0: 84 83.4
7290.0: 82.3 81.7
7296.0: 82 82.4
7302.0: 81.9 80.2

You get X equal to 83.7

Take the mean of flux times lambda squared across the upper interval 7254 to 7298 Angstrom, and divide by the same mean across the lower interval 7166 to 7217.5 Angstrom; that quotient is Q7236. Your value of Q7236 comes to 1.08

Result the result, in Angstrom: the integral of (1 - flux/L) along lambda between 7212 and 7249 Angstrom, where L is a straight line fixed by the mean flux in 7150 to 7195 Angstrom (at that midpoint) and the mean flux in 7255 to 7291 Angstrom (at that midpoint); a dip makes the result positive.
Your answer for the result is -1.4 Angstrom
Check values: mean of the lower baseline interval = 77.1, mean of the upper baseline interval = 83.9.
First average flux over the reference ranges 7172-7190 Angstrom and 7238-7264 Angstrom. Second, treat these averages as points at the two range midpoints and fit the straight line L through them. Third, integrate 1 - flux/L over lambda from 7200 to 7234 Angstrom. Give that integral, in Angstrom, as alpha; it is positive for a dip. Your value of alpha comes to -1.0 Angstrom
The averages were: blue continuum 77.7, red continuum 84.4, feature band 83.5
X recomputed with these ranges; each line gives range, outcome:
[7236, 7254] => 84.4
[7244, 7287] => 84.1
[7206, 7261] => 84.1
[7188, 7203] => 77.3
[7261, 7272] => 84.2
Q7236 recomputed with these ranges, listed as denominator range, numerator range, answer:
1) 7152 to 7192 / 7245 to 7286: 1.12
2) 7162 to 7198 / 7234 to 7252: 1.11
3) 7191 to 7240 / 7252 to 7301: 1.03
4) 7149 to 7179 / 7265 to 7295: 1.11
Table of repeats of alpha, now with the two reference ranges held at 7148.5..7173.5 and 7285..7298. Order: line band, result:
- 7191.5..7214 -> -0.6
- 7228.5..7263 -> -1.6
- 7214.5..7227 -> -0.6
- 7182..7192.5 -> 0.2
